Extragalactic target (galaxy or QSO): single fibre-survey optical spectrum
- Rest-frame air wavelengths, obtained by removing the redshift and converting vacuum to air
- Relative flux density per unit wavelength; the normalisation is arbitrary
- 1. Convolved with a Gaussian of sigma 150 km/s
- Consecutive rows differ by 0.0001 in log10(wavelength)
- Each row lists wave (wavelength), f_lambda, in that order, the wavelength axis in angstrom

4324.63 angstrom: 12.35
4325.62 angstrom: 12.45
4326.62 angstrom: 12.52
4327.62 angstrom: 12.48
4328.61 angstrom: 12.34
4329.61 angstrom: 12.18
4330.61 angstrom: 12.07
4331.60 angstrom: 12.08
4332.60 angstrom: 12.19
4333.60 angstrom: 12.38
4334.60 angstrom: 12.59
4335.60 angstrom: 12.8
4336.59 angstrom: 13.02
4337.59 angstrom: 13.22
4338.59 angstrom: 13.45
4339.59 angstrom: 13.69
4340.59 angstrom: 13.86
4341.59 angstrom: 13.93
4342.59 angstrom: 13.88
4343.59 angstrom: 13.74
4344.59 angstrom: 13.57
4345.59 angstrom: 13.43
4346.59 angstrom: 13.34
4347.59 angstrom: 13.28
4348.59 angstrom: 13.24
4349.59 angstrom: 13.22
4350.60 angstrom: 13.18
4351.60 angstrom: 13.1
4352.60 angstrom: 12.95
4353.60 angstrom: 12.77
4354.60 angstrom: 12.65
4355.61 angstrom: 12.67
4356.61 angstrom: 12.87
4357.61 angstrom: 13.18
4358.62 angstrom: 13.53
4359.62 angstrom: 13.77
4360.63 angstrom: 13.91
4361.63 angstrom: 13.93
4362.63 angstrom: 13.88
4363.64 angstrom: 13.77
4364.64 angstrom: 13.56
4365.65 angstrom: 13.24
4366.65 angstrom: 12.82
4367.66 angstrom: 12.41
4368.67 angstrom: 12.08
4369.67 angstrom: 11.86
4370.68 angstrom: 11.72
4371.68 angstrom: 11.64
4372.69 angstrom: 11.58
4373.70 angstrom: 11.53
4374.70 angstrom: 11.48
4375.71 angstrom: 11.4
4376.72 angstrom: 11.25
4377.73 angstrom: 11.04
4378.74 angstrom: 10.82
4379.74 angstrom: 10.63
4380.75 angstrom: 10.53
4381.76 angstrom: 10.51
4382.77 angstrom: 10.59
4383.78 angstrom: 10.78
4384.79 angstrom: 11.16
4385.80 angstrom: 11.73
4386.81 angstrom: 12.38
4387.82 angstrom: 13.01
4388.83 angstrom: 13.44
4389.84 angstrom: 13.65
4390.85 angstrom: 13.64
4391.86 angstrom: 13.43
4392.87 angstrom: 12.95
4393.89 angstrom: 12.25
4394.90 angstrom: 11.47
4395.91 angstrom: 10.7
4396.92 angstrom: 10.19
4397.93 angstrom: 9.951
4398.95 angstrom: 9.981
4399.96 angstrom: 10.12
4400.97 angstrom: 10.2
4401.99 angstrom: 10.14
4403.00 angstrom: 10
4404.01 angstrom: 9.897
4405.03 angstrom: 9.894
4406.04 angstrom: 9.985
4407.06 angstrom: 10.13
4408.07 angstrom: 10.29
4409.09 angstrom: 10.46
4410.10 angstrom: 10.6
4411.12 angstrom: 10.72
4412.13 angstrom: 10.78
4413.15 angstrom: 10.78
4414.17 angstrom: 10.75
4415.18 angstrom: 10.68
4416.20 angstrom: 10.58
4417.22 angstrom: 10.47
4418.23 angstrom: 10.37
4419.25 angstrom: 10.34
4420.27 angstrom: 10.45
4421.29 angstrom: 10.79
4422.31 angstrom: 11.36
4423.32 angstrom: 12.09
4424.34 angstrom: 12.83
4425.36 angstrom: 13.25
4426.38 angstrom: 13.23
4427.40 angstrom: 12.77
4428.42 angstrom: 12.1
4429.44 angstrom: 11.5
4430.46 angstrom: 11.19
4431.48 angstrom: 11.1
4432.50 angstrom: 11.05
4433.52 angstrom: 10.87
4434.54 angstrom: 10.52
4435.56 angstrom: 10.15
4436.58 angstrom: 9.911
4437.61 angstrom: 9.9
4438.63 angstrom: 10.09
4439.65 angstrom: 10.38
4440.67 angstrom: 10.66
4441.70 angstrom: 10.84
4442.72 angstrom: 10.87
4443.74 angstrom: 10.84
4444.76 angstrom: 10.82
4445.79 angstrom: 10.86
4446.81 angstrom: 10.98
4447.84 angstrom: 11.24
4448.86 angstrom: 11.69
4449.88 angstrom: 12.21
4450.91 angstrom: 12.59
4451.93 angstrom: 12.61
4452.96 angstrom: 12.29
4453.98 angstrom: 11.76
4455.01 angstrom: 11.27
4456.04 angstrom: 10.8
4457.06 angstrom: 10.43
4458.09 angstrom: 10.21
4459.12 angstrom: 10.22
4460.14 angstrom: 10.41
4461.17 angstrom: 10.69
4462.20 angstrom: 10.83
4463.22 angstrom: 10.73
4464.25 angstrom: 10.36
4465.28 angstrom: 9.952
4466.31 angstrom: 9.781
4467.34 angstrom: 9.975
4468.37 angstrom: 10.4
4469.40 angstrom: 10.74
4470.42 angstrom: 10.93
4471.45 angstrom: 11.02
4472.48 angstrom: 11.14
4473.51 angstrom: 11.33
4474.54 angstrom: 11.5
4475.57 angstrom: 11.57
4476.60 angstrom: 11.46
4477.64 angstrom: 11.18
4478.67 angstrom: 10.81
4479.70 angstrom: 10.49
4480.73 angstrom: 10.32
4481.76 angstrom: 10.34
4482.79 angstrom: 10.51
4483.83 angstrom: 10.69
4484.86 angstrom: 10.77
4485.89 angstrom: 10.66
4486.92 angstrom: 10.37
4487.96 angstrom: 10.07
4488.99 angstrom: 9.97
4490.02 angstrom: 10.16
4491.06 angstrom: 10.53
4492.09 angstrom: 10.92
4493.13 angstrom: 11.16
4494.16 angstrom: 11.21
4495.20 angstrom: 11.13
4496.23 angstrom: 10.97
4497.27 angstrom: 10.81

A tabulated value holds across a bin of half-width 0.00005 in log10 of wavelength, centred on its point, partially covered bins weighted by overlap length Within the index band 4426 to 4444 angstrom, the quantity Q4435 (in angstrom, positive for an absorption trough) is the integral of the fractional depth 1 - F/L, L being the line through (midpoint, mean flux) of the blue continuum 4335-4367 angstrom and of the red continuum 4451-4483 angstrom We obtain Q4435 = 0.9 angstrom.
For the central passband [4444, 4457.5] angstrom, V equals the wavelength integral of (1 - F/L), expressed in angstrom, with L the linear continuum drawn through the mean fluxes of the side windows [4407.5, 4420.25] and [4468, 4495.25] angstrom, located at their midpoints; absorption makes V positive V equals -1.03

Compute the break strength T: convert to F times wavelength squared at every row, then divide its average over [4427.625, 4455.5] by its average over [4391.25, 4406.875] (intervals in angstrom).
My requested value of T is 1.06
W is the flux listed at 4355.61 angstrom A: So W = 12.67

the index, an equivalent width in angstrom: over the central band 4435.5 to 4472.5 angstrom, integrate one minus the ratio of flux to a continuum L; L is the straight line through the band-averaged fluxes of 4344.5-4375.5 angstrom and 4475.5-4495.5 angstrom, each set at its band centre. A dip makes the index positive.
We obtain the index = 1.3 angstrom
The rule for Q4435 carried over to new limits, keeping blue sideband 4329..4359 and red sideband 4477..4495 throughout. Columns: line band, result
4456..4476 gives 0.56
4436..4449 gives 0.79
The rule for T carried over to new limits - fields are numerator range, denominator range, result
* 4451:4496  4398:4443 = 1.03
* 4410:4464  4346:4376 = 0.89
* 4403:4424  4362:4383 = 0.91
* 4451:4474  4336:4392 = 0.90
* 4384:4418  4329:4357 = 0.87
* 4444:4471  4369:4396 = 0.96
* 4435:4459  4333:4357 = 0.87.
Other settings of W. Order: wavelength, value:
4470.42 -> 10.93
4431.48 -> 11.1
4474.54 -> 11.5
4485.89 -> 10.66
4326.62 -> 12.52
